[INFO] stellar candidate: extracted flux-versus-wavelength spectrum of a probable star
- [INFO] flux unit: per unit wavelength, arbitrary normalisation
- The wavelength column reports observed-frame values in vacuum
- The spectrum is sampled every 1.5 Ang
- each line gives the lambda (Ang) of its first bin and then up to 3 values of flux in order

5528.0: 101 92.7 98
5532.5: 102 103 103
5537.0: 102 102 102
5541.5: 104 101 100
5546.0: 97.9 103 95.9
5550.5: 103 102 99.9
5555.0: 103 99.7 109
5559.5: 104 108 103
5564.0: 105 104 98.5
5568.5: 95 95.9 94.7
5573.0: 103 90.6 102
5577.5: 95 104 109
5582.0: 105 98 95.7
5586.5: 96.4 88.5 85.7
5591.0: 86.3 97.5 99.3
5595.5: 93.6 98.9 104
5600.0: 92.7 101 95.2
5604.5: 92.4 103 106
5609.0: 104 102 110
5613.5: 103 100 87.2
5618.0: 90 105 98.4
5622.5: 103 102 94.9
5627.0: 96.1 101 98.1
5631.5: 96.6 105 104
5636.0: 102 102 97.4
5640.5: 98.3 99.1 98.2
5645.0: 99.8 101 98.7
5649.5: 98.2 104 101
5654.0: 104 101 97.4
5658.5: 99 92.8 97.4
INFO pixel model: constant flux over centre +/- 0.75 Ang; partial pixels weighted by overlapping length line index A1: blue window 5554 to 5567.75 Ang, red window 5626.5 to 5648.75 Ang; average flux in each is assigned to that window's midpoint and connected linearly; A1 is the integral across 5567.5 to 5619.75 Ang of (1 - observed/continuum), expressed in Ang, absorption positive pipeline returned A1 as 2.1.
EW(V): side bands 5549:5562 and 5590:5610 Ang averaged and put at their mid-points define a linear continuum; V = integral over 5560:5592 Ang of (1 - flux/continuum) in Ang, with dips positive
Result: 0.8 Ang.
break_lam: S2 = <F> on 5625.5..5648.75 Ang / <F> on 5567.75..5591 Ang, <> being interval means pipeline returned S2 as 1.0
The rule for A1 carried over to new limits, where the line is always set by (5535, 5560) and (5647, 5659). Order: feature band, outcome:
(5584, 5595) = 0.9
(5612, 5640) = 0.4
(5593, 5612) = 0.3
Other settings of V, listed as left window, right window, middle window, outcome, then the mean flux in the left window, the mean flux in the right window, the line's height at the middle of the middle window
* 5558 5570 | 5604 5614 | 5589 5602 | 0.9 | 102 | 103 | 103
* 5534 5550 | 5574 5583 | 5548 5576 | 0.1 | 101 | 101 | 101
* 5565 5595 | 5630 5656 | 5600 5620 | -0.2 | 97.1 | 101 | 98.7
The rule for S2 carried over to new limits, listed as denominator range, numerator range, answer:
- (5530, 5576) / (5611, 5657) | 0.99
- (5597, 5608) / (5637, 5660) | 1.01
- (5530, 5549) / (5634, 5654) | 0.99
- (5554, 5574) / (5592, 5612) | 0.98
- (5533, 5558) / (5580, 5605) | 0.95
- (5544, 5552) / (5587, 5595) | 0.92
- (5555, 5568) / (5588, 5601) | 0.91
